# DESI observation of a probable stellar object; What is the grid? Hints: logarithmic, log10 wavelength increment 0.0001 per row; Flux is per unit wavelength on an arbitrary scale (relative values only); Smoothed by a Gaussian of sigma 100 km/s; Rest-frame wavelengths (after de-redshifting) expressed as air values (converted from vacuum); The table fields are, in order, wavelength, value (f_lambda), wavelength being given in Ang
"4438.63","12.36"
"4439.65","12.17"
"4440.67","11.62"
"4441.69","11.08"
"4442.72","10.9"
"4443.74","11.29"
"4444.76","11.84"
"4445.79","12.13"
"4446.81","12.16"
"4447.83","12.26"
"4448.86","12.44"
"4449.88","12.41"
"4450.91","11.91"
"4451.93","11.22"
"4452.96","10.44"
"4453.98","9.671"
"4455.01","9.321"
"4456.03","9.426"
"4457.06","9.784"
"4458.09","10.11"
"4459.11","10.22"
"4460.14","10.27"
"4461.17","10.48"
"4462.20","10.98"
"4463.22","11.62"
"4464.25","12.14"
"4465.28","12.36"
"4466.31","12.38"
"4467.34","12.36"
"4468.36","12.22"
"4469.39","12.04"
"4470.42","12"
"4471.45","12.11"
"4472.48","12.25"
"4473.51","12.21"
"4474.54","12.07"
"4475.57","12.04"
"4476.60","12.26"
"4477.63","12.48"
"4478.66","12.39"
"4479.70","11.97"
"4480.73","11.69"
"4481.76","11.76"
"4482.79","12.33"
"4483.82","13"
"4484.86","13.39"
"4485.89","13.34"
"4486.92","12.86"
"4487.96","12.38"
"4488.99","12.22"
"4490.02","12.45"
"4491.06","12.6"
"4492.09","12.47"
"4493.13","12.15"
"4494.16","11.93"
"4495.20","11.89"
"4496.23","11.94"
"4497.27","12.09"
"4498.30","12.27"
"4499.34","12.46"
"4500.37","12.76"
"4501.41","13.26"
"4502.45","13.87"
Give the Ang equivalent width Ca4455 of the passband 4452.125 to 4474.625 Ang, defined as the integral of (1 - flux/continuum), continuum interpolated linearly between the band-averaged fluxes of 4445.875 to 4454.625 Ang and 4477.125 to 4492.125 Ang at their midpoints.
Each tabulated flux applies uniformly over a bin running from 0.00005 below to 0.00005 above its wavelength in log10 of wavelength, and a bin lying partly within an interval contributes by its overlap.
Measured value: 1.4 Ang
